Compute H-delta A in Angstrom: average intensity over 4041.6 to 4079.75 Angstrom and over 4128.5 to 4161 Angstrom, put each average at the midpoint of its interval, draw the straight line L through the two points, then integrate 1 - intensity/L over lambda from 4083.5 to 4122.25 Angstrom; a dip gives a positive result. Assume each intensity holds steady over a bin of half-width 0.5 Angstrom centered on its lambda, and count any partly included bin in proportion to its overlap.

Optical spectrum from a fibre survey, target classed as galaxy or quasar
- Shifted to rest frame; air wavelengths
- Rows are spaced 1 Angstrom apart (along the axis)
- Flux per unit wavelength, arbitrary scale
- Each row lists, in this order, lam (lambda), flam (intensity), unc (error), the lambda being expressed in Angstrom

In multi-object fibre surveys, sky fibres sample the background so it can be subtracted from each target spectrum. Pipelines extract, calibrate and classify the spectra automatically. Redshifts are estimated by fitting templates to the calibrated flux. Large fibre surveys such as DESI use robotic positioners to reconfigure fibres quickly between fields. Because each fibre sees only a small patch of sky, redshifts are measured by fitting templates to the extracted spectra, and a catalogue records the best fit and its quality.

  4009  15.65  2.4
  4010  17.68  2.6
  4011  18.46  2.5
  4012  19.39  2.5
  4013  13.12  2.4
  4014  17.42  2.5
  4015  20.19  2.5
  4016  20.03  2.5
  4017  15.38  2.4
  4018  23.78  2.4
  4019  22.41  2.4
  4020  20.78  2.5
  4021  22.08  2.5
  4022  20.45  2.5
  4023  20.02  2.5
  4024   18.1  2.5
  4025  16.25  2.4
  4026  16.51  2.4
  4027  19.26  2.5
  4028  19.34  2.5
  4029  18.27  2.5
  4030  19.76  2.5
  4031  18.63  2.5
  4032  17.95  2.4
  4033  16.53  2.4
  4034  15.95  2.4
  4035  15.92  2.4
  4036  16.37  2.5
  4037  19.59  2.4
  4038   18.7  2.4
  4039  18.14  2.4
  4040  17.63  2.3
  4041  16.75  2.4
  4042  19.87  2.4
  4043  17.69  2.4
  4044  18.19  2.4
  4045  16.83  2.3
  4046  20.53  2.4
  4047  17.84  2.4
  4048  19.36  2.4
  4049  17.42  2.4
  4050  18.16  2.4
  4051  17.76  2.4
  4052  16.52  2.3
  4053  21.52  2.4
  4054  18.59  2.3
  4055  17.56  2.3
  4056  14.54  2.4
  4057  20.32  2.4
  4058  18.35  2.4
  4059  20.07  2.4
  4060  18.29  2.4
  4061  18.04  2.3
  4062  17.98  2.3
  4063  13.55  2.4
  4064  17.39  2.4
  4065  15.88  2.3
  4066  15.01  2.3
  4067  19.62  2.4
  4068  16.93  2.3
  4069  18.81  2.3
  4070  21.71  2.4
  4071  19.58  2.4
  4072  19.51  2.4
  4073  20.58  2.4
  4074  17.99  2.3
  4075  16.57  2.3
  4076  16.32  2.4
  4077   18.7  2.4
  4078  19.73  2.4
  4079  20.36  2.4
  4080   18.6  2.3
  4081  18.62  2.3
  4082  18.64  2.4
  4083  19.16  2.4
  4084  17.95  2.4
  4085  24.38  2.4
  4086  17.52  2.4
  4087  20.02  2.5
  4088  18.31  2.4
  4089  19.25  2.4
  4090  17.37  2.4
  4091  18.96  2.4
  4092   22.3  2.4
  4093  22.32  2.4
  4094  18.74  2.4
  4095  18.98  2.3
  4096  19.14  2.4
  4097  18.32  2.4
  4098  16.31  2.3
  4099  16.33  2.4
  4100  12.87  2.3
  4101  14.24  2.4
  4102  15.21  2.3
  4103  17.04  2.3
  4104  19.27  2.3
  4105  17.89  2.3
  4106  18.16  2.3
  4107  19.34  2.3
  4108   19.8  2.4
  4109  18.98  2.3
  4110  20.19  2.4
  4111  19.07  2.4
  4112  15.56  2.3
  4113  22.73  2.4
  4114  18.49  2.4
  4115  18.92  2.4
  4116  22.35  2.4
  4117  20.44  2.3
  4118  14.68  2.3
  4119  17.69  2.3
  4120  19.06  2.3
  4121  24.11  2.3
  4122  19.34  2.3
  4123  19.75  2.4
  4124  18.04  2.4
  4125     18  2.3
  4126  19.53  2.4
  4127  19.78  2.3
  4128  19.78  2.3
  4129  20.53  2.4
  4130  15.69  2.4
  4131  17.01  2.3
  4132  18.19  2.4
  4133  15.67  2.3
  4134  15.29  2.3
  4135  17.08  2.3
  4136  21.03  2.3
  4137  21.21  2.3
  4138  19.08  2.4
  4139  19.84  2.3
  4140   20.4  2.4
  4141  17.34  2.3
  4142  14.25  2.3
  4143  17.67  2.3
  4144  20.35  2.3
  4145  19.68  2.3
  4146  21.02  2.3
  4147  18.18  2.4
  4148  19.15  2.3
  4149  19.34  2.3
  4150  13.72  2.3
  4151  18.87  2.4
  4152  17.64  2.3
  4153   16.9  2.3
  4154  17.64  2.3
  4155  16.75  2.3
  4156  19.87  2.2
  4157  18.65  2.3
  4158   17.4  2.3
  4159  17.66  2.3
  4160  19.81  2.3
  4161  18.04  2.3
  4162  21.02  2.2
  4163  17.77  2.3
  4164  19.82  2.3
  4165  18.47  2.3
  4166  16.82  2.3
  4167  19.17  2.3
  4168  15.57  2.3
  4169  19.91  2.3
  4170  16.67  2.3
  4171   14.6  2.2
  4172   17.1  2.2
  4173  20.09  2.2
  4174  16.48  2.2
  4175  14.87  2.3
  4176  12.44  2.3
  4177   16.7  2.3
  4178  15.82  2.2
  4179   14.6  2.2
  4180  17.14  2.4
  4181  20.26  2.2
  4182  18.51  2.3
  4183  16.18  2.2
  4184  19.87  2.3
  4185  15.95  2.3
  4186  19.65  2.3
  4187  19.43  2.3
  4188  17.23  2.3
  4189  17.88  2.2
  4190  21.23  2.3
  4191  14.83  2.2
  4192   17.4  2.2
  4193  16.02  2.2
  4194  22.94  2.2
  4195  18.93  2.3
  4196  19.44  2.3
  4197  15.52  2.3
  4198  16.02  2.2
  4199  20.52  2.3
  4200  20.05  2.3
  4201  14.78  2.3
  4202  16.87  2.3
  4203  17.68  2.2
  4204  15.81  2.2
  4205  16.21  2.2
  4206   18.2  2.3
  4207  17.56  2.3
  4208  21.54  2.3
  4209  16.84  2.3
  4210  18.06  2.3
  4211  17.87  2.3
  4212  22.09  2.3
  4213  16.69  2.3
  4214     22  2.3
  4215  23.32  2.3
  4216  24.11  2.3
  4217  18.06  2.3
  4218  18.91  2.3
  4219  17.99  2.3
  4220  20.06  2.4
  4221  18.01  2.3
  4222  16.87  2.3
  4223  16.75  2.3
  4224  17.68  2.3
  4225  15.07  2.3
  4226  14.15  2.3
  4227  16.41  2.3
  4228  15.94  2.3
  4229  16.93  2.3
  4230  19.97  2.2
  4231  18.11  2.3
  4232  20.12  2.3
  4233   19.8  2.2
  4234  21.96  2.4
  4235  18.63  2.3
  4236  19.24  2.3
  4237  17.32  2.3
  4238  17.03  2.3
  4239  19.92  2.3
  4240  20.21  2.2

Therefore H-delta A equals -1.1 Angstrom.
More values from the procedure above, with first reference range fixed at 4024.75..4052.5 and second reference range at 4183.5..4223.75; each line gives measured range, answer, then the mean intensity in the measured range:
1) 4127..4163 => -0.1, 18.3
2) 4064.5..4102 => -0.8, 18.5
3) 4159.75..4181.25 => 1.2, 17.4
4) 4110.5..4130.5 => -1.1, 19.2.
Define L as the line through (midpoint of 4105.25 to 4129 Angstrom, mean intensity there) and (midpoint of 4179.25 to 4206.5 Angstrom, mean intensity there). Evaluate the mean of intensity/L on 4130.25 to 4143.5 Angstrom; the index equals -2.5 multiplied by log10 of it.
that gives 0.06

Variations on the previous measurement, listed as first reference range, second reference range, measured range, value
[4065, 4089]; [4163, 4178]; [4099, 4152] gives -0.03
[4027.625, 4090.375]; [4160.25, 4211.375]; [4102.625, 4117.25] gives -0.07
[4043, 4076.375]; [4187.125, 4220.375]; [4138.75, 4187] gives 0.04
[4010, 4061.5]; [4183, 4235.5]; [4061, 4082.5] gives 0.01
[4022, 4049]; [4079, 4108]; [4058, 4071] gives 0.03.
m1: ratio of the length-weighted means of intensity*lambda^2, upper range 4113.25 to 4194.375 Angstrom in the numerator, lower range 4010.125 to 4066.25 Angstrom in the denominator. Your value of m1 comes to 1.1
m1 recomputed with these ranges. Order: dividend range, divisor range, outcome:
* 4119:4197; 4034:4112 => 1.03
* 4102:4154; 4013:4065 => 1.06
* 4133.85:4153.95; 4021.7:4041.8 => 1.08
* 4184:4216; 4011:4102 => 1.08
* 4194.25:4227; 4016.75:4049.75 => 1.07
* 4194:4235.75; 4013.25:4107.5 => 1.08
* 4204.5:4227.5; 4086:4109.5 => 1.07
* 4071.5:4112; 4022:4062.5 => 1.05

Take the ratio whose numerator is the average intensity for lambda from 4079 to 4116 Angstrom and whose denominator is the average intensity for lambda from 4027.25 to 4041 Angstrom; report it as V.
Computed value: 1.04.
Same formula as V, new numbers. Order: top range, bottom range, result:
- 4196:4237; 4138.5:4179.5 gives 1.03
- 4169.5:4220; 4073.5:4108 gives 0.98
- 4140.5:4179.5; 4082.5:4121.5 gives 0.94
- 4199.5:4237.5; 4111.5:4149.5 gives 0.97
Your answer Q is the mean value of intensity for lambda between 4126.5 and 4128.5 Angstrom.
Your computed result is 19.8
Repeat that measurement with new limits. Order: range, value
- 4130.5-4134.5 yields 16.5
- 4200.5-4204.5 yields 16.3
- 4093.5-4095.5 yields 18.9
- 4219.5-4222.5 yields 18.3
